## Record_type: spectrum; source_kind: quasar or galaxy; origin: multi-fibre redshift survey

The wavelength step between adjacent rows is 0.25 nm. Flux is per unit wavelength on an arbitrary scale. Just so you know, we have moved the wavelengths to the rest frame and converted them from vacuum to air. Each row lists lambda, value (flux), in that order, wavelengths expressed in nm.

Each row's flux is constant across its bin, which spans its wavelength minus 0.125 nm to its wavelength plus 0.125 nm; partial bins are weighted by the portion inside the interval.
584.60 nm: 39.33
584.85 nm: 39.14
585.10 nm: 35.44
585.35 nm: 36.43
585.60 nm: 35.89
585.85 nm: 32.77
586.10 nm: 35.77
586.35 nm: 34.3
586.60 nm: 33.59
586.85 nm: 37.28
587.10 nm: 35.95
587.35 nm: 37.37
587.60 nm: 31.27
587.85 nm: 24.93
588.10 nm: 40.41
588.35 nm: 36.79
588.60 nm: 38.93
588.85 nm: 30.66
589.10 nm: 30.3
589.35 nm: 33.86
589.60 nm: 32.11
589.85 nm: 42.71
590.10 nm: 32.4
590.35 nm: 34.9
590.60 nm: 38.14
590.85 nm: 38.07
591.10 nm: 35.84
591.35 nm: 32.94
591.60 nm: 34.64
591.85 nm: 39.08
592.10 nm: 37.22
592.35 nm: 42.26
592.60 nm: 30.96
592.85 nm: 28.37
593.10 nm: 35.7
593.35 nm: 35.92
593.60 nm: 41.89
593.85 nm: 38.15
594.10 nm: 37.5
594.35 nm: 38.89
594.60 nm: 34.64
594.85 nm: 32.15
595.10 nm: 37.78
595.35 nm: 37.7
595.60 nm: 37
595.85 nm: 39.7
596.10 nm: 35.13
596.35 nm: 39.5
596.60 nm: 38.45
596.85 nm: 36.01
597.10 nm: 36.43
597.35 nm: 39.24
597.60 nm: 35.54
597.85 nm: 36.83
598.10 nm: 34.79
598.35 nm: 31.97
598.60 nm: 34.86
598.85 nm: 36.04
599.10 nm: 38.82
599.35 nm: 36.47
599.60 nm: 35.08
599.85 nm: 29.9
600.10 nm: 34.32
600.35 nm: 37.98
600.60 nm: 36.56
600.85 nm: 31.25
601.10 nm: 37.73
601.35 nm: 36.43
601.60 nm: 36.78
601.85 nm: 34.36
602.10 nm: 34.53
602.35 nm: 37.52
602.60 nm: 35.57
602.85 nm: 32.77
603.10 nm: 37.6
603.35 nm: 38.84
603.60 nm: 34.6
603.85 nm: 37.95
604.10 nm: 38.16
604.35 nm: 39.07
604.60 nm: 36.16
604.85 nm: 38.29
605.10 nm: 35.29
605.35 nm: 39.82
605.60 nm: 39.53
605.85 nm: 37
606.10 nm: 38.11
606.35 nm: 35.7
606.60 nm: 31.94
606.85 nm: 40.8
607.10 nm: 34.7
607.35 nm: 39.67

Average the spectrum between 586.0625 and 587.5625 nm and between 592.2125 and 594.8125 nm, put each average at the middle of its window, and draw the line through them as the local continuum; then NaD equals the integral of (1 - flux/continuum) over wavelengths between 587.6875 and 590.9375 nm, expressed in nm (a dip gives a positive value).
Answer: 0.082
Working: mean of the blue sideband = 35.4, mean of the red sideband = 36.3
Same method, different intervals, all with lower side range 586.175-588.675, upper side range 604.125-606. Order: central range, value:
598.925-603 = 0.20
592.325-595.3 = 0.00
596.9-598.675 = 0.05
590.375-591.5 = -0.02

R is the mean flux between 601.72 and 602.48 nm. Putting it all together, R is 35.5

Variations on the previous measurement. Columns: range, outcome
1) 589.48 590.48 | 35.6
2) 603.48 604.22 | 36.9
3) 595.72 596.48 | 38.1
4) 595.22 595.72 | 37.4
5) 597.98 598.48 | 33.4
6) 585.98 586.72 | 34.6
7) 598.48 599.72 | 36.3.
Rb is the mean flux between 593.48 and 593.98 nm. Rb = 40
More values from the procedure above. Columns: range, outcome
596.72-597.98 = 36.8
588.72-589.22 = 30.6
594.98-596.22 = 37.5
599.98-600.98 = 35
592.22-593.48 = 34.7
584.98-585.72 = 35.9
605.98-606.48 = 36.8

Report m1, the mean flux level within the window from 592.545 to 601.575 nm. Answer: 36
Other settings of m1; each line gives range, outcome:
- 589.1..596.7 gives 36.3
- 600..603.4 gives 35.8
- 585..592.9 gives 35.1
